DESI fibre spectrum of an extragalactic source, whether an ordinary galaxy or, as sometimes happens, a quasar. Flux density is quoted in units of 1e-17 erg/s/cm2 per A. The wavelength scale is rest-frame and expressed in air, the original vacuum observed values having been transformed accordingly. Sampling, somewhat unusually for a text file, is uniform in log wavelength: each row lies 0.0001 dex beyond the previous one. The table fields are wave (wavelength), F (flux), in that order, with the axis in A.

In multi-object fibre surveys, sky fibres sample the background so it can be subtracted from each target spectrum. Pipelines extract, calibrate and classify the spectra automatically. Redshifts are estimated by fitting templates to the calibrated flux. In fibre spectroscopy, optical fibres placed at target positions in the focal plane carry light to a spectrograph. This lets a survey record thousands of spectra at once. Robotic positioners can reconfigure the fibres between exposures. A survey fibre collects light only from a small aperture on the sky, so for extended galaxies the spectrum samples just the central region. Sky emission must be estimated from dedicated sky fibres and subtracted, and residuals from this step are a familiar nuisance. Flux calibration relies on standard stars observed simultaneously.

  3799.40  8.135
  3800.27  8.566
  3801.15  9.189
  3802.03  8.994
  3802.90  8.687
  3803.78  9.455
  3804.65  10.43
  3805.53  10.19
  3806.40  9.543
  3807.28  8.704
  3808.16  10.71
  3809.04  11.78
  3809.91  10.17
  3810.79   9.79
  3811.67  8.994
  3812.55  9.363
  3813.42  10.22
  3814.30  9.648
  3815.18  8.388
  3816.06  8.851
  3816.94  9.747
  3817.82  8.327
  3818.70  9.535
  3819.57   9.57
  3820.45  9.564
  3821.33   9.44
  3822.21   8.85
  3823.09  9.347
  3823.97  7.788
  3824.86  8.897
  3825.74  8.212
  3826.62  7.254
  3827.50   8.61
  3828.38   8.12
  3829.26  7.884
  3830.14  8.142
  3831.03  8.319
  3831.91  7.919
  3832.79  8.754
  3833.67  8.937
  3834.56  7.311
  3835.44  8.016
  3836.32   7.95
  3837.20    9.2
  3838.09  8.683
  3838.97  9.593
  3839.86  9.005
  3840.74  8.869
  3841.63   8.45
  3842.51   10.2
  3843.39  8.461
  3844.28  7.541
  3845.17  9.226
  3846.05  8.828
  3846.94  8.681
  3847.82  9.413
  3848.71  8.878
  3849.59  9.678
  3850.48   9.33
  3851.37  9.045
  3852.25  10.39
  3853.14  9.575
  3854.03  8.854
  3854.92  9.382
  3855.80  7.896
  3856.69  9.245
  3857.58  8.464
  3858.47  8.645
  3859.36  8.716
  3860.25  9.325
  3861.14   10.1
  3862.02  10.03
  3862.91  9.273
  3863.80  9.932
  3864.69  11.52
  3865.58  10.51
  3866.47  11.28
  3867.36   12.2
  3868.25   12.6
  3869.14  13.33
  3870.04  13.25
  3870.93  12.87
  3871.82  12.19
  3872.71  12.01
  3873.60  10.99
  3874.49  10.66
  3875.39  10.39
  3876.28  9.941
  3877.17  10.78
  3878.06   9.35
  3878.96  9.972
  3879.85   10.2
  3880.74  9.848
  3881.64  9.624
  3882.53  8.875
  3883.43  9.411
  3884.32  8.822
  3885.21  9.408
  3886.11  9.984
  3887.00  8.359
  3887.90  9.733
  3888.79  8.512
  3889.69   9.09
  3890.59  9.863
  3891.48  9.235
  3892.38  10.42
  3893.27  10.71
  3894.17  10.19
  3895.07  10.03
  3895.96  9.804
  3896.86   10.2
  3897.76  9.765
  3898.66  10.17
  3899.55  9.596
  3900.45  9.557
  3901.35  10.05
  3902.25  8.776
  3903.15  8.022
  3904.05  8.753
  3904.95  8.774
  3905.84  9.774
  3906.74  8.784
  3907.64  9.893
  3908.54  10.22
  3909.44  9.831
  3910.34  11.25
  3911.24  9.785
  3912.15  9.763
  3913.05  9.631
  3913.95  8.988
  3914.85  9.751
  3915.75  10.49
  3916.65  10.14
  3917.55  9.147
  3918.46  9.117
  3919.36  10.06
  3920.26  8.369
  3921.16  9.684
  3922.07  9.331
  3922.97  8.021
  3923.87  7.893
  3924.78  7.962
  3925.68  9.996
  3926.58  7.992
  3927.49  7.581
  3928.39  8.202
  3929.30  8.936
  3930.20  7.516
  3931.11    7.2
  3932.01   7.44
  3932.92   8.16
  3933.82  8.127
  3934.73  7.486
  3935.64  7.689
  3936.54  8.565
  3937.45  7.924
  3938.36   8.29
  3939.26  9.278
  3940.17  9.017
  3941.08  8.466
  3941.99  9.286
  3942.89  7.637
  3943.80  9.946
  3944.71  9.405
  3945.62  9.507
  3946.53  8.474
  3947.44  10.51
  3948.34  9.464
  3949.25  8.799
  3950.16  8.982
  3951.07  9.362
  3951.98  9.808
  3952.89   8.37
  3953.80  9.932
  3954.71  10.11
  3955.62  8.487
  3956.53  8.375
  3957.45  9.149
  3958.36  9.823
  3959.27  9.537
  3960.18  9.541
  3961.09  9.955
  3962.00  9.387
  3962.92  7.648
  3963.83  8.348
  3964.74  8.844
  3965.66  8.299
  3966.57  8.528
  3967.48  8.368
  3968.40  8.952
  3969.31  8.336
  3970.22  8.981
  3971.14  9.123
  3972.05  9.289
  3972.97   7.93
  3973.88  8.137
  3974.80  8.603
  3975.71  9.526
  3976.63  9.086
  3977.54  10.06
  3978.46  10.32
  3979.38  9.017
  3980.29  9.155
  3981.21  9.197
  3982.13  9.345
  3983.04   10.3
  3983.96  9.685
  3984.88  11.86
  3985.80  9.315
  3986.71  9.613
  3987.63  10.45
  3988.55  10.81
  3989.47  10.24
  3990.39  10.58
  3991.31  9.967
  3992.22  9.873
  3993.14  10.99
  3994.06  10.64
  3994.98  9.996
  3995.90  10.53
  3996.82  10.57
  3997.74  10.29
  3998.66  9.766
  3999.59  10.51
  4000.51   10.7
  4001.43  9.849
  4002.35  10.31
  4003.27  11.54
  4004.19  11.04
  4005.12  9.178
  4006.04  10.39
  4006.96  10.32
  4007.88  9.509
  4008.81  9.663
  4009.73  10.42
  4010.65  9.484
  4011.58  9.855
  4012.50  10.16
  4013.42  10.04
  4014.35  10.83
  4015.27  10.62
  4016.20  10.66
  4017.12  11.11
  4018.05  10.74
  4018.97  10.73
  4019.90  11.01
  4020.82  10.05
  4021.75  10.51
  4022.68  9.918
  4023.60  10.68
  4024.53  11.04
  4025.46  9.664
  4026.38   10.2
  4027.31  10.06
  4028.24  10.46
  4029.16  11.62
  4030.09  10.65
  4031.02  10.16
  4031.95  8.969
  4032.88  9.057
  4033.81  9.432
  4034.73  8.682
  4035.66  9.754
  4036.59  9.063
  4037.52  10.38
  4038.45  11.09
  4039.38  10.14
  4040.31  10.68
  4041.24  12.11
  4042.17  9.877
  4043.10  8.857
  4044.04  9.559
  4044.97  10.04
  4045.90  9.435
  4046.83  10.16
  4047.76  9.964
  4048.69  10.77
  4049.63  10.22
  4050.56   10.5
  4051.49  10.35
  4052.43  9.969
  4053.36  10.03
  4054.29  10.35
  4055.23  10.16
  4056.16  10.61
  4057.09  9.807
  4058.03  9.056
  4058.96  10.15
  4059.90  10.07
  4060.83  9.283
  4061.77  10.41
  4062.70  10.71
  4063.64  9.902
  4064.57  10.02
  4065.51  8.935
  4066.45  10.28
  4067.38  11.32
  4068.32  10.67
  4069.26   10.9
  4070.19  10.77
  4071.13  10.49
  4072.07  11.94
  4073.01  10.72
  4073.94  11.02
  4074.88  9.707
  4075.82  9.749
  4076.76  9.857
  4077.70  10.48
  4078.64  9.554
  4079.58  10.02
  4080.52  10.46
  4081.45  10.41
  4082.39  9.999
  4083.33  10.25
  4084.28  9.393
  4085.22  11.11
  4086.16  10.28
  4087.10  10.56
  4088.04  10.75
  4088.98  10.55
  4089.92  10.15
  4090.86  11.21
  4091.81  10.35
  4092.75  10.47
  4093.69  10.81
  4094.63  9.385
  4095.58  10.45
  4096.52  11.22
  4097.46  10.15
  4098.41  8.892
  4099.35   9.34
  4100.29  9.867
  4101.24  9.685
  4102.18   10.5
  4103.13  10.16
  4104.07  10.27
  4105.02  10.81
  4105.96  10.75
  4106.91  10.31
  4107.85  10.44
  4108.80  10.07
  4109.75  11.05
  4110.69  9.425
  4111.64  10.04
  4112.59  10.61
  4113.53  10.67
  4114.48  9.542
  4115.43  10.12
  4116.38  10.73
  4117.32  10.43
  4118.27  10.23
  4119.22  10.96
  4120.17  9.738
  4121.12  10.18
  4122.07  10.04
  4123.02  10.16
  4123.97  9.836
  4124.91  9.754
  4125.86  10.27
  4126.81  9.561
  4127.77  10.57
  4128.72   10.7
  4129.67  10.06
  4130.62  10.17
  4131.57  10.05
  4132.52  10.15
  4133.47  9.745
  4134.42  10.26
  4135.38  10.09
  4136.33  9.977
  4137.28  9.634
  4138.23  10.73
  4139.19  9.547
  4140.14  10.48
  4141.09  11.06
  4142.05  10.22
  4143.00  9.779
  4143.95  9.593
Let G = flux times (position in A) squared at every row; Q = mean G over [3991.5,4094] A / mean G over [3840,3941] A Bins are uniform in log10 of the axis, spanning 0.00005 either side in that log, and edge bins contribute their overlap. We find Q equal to 1.17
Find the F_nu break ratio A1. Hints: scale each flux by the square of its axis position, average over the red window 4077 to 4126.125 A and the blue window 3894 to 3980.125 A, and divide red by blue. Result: 1.23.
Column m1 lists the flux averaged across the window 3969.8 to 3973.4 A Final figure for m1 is 8.82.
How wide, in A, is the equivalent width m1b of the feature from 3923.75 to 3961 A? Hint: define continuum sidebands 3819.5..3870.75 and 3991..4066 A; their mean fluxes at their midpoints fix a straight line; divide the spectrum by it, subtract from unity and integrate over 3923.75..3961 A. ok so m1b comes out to 3.81 A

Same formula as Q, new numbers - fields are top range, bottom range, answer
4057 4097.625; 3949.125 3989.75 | 1.17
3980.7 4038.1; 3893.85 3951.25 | 1.18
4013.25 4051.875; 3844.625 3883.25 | 1.10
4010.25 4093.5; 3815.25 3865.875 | 1.28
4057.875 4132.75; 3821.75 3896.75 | 1.21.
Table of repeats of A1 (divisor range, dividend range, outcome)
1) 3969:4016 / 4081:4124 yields 1.09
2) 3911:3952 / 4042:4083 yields 1.23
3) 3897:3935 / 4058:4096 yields 1.24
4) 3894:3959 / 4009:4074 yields 1.19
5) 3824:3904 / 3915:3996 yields 1.00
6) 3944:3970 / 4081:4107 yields 1.21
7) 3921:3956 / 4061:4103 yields 1.27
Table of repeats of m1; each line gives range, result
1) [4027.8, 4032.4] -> 10.4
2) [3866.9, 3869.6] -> 12.7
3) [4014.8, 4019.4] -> 10.8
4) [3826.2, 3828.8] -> 8.01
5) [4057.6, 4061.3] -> 9.65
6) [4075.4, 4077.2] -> 9.8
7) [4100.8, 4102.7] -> 10.1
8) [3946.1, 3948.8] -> 9.52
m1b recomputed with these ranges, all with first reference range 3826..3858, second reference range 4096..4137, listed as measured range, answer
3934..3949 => 0.7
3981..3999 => -1.3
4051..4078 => -1.0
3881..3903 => -1.4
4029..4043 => -0.4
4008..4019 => -0.8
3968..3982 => 0.6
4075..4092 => -0.5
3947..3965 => 0.2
